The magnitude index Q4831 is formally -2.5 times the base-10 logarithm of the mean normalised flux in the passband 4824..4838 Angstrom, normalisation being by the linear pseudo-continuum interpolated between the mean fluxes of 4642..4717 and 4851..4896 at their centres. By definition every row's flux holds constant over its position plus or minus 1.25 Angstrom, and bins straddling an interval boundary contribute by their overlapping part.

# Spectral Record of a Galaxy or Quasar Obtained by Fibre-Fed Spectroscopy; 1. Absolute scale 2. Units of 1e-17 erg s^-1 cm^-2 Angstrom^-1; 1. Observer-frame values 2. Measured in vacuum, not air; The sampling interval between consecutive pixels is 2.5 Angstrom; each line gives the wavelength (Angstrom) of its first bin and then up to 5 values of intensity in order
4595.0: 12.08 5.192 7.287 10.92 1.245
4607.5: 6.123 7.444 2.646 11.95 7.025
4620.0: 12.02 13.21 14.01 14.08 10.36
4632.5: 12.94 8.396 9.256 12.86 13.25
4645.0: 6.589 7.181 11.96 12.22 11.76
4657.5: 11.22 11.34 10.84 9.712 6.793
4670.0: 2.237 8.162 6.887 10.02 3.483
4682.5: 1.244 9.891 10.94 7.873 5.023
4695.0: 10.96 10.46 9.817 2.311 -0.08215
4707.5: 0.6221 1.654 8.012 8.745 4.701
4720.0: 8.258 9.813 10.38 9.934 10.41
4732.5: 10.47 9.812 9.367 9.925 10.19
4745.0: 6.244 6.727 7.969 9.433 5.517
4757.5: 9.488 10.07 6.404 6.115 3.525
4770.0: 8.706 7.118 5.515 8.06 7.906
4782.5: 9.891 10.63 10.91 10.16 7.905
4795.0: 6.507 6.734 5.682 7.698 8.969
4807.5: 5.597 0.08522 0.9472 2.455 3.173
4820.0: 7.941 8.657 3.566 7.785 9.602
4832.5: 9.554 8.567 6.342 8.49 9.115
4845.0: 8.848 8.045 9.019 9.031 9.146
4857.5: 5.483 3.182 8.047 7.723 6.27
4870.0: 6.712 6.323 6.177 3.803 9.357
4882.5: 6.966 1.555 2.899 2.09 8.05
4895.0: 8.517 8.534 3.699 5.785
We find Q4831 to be -0.19 mag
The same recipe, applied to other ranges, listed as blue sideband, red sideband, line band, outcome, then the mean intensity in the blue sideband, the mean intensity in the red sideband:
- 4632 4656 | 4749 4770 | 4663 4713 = 0.43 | 10.6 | 7.39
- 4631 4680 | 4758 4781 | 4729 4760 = -0.16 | 9.51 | 7.12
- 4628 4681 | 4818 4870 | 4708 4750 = 0.06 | 9.5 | 7.63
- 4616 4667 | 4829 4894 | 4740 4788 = 0.10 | 11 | 6.93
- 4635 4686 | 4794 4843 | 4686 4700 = -0.10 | 8.83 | 6.33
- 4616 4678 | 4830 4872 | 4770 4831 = 0.22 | 10.2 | 7.75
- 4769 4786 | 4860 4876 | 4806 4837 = 0.28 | 8.22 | 6.6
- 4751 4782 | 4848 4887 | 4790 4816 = 0.27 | 7.39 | 6.54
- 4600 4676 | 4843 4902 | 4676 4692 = 0.24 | 9.46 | 6.52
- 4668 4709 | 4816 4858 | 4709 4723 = -0.04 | 6.22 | 7.8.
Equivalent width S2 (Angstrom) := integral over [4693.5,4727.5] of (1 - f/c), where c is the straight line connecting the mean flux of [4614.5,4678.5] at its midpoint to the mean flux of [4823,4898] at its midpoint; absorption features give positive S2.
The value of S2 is 9.32 Angstrom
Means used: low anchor 10.2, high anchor 6.96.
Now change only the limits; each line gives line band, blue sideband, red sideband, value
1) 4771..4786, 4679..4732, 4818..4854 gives -1.1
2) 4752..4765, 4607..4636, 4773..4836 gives -0.2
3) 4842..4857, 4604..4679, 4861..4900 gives -4.9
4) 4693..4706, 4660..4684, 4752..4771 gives 0.5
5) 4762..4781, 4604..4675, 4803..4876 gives 2.5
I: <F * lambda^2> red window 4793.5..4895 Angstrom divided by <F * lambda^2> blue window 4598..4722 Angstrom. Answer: 0.84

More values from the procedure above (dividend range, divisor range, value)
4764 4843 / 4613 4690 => 0.77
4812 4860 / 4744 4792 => 0.93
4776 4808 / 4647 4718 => 1.16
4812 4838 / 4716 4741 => 0.72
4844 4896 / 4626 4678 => 0.72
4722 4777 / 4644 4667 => 0.84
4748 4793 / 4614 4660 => 0.77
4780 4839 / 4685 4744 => 0.92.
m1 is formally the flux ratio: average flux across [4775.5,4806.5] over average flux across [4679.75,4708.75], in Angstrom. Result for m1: 1.36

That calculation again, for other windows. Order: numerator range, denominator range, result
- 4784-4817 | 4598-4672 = 0.67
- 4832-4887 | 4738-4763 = 0.85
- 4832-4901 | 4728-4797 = 0.82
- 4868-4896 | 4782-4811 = 0.75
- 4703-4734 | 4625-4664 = 0.62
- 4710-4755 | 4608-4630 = 0.84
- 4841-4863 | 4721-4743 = 0.78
